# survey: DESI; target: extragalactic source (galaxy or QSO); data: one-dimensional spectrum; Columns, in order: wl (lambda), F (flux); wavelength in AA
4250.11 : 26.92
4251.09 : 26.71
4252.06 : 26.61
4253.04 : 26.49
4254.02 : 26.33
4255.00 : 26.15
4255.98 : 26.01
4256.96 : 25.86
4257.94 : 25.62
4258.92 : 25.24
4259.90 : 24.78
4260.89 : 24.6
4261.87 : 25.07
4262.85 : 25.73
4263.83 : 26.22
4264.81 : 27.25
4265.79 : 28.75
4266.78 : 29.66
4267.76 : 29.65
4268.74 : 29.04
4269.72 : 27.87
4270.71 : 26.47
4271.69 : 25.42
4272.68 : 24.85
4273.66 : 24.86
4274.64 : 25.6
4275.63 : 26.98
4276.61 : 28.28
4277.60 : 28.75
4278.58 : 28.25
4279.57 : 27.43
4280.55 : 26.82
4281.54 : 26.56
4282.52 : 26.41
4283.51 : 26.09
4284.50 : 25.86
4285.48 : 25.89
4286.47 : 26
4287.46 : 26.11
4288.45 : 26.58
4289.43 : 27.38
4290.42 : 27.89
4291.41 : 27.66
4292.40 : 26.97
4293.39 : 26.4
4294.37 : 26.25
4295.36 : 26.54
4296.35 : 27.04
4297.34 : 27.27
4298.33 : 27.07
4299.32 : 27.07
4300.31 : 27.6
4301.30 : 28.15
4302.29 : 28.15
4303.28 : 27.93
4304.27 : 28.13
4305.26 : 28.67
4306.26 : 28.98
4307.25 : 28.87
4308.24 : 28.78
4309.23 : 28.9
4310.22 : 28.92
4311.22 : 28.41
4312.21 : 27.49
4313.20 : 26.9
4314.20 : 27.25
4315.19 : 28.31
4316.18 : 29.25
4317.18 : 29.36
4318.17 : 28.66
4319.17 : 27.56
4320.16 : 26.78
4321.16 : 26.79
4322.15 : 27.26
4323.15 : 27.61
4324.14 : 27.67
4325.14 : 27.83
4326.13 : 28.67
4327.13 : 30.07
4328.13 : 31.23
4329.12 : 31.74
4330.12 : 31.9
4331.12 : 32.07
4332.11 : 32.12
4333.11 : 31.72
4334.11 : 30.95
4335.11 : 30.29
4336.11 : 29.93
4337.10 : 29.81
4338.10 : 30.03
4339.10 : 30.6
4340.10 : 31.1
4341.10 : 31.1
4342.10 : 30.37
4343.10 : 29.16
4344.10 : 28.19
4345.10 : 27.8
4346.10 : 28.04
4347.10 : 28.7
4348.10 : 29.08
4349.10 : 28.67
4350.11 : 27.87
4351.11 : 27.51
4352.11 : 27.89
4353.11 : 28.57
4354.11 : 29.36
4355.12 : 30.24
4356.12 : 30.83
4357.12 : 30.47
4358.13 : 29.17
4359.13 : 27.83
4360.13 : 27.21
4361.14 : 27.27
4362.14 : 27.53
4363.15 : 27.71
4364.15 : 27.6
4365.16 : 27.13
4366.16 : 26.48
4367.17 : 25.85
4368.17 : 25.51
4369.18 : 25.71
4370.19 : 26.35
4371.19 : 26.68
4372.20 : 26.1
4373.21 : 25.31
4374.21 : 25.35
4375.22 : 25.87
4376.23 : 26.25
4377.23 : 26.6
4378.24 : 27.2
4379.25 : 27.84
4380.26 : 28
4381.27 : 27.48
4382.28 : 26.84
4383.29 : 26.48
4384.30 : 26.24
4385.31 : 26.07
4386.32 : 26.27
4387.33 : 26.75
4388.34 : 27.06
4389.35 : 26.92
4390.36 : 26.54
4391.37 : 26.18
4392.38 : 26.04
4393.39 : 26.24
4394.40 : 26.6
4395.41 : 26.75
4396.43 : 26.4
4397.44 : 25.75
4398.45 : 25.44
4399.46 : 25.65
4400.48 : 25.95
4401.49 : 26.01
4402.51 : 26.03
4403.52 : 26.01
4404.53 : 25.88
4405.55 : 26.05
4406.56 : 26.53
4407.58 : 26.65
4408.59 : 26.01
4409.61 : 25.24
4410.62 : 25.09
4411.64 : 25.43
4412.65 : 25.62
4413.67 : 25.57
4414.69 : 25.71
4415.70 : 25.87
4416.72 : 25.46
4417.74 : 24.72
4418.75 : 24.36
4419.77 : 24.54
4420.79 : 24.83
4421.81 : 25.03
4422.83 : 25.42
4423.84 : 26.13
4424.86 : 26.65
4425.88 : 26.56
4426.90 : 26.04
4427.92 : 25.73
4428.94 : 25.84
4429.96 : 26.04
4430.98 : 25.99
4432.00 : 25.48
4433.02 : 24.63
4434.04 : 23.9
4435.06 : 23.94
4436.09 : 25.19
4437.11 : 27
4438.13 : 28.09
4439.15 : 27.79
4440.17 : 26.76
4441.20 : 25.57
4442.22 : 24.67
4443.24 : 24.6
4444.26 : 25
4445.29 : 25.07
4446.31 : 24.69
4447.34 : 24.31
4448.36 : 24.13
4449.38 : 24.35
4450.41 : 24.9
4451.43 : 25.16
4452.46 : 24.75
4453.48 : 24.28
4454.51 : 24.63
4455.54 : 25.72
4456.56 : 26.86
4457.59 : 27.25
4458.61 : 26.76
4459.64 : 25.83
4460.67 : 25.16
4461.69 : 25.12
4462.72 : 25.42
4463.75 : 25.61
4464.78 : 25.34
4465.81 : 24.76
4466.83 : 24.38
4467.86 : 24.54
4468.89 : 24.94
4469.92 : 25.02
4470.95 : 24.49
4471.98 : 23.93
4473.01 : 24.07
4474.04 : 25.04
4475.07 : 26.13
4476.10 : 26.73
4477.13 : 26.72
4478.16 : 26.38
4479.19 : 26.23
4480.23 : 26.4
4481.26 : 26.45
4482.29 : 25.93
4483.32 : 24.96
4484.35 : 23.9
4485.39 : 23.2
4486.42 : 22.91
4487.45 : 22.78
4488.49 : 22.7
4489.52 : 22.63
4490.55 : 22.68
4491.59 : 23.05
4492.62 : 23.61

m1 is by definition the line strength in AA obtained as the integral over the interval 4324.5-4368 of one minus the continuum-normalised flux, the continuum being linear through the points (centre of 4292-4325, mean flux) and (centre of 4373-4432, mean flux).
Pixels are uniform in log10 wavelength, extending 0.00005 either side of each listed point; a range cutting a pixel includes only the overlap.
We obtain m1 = -3.39 AA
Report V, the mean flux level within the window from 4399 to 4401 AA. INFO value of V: 25.8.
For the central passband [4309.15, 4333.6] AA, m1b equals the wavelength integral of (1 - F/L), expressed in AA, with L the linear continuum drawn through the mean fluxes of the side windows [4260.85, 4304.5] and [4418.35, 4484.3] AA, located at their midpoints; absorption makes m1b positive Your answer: -2.1 AA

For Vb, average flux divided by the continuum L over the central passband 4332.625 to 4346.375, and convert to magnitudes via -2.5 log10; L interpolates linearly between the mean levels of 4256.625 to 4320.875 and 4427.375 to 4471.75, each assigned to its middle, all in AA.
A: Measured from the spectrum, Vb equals -0.13 mag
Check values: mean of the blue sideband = 27.2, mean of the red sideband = 25.3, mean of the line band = 30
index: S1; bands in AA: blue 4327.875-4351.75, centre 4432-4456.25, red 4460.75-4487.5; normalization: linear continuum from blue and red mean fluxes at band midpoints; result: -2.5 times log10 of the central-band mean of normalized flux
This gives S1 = 0.042 mag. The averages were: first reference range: 30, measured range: 25.2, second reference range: 25.1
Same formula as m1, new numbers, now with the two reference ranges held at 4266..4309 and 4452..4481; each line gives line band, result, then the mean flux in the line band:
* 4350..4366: -1.1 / 28.4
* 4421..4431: 0.0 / 25.9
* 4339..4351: -1.1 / 29.1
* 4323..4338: -1.9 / 30.3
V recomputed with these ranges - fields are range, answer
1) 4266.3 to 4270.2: 29.1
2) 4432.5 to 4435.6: 24.1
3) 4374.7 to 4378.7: 26.5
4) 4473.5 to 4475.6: 25.6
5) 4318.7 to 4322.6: 27.1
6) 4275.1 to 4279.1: 28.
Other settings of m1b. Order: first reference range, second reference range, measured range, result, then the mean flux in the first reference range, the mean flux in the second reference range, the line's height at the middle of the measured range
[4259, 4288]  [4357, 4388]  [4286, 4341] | -3.7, 26.7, 26.8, 26.8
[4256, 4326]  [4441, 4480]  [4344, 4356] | -0.9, 27.2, 25.2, 26.5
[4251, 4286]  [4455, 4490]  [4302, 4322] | -1.4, 26.6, 25.1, 26.3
